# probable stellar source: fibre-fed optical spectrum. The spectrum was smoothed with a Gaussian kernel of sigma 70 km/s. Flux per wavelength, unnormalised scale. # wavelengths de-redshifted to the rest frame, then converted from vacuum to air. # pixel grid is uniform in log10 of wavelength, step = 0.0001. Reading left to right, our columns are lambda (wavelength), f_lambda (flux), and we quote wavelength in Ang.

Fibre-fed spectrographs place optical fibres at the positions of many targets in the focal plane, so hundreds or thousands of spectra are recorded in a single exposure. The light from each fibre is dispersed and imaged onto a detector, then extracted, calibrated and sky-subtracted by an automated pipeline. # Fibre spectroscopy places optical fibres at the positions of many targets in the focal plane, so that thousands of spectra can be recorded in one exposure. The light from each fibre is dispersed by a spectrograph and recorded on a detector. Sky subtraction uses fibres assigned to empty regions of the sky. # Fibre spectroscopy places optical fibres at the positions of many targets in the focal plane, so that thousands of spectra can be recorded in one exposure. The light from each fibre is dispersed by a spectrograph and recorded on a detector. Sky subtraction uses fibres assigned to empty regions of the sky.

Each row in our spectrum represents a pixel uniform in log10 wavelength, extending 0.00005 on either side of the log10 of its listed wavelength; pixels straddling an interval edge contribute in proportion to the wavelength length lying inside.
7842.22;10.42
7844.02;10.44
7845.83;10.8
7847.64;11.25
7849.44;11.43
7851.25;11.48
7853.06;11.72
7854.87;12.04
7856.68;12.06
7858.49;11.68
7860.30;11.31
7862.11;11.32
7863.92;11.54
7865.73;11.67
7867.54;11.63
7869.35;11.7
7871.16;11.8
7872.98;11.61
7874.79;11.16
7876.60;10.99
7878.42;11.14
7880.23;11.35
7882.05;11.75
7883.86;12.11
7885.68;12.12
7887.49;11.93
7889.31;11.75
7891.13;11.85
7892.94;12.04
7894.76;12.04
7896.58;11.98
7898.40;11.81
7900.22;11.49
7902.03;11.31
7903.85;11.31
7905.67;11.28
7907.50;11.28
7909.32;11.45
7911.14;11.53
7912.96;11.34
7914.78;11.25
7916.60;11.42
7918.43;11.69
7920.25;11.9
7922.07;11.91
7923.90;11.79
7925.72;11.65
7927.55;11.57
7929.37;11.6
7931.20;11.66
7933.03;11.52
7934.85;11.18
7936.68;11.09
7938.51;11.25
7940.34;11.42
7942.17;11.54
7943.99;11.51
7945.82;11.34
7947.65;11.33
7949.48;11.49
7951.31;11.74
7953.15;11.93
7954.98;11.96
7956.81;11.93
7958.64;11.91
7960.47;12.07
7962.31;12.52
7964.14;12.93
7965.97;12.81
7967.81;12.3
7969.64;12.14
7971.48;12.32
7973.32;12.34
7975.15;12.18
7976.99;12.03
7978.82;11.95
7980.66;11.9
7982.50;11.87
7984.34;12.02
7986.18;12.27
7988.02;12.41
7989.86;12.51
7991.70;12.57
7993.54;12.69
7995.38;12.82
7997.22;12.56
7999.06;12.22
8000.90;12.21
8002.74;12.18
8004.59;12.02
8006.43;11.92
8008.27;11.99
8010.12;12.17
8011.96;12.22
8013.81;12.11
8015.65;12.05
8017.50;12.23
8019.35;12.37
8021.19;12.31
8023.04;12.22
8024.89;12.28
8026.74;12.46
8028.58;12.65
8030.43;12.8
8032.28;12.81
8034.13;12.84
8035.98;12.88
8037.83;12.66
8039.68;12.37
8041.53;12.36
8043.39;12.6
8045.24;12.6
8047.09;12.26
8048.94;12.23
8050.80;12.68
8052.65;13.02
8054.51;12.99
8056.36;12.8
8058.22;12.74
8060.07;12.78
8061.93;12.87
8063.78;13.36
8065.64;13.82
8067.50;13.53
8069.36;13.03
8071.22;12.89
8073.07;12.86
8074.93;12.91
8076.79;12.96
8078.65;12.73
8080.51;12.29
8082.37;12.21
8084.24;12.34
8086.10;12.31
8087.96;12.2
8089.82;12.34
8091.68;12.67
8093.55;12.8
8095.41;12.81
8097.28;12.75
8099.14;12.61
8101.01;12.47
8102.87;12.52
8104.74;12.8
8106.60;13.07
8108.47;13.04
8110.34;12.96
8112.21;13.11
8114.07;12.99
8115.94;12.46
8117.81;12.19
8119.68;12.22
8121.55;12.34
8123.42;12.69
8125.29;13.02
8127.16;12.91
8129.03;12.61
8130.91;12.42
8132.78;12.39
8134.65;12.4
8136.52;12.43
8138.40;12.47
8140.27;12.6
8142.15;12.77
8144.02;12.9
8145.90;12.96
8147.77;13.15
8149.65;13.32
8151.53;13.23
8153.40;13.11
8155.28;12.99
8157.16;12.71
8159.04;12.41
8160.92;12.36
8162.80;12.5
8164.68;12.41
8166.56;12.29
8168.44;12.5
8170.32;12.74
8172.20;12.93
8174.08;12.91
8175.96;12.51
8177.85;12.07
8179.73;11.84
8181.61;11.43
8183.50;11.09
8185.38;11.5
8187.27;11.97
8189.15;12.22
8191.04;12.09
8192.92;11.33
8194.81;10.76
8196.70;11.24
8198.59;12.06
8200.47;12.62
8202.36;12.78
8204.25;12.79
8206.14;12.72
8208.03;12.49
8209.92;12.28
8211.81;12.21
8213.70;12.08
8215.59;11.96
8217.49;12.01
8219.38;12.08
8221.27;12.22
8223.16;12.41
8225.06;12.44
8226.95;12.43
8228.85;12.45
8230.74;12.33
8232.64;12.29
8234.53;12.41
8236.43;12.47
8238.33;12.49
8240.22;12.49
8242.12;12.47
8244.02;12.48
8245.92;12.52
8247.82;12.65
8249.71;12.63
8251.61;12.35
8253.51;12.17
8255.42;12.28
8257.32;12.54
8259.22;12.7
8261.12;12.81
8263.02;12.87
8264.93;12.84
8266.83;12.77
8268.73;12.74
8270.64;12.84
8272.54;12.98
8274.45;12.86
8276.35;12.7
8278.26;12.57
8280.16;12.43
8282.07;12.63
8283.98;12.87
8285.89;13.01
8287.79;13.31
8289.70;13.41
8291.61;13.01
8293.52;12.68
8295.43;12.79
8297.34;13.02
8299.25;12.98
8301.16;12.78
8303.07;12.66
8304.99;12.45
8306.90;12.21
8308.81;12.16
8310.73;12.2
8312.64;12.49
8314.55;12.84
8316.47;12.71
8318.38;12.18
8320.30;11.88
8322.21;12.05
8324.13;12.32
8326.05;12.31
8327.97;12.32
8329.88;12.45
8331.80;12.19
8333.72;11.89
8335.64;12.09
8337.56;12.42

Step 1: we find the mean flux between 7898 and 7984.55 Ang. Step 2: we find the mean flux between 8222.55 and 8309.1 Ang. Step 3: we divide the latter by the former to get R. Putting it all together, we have 1.08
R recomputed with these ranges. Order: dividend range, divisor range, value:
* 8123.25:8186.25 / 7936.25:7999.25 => 1.04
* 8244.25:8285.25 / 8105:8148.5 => 1.00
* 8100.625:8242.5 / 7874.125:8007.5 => 1.05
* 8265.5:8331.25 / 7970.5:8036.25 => 1.03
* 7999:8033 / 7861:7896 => 1.05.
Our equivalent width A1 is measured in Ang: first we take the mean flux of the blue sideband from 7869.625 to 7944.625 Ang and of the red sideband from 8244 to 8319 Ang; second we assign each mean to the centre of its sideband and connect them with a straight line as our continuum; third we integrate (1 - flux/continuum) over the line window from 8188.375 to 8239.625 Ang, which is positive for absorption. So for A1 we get 1.1 Ang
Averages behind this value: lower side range 11.6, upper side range 12.7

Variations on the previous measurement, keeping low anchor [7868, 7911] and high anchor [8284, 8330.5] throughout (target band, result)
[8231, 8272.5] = -0.3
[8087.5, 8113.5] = -1.3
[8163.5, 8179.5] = -0.3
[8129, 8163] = -1.4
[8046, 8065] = -1.2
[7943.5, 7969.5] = -0.5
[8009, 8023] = -0.3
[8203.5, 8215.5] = 0.0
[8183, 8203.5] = 0.9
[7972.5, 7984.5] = -0.2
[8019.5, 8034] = -0.7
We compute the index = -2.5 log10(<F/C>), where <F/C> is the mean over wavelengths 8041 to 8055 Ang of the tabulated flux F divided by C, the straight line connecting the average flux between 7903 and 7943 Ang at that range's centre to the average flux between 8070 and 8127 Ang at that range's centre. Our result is -0.02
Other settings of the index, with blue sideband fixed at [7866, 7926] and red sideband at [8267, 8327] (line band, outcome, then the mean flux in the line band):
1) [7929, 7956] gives 0.022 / 11.5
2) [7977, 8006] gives -0.036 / 12.3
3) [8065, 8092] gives -0.056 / 12.7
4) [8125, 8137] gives -0.032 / 12.6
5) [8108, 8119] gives -0.051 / 12.8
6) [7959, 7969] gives -0.062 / 12.5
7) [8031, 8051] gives -0.051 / 12.6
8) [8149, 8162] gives -0.050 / 12.9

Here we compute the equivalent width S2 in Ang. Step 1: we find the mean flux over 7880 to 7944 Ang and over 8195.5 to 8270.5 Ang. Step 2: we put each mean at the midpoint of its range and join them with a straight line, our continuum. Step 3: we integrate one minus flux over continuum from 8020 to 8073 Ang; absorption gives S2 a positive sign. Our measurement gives -3.5 Ang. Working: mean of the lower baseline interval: 11.6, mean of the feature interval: 12.7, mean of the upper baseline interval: 12.4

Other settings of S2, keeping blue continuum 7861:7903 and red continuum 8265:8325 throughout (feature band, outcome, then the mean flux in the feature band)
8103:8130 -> -1.1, 12.7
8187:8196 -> 0.6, 11.6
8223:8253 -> 0.2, 12.5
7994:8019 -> -0.5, 12.2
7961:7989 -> -0.9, 12.3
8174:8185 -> 0.4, 11.9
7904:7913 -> 0.3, 11.4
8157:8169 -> -0.1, 12.4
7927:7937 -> 0.3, 11.5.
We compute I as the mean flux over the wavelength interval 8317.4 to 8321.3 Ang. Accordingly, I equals 12.1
